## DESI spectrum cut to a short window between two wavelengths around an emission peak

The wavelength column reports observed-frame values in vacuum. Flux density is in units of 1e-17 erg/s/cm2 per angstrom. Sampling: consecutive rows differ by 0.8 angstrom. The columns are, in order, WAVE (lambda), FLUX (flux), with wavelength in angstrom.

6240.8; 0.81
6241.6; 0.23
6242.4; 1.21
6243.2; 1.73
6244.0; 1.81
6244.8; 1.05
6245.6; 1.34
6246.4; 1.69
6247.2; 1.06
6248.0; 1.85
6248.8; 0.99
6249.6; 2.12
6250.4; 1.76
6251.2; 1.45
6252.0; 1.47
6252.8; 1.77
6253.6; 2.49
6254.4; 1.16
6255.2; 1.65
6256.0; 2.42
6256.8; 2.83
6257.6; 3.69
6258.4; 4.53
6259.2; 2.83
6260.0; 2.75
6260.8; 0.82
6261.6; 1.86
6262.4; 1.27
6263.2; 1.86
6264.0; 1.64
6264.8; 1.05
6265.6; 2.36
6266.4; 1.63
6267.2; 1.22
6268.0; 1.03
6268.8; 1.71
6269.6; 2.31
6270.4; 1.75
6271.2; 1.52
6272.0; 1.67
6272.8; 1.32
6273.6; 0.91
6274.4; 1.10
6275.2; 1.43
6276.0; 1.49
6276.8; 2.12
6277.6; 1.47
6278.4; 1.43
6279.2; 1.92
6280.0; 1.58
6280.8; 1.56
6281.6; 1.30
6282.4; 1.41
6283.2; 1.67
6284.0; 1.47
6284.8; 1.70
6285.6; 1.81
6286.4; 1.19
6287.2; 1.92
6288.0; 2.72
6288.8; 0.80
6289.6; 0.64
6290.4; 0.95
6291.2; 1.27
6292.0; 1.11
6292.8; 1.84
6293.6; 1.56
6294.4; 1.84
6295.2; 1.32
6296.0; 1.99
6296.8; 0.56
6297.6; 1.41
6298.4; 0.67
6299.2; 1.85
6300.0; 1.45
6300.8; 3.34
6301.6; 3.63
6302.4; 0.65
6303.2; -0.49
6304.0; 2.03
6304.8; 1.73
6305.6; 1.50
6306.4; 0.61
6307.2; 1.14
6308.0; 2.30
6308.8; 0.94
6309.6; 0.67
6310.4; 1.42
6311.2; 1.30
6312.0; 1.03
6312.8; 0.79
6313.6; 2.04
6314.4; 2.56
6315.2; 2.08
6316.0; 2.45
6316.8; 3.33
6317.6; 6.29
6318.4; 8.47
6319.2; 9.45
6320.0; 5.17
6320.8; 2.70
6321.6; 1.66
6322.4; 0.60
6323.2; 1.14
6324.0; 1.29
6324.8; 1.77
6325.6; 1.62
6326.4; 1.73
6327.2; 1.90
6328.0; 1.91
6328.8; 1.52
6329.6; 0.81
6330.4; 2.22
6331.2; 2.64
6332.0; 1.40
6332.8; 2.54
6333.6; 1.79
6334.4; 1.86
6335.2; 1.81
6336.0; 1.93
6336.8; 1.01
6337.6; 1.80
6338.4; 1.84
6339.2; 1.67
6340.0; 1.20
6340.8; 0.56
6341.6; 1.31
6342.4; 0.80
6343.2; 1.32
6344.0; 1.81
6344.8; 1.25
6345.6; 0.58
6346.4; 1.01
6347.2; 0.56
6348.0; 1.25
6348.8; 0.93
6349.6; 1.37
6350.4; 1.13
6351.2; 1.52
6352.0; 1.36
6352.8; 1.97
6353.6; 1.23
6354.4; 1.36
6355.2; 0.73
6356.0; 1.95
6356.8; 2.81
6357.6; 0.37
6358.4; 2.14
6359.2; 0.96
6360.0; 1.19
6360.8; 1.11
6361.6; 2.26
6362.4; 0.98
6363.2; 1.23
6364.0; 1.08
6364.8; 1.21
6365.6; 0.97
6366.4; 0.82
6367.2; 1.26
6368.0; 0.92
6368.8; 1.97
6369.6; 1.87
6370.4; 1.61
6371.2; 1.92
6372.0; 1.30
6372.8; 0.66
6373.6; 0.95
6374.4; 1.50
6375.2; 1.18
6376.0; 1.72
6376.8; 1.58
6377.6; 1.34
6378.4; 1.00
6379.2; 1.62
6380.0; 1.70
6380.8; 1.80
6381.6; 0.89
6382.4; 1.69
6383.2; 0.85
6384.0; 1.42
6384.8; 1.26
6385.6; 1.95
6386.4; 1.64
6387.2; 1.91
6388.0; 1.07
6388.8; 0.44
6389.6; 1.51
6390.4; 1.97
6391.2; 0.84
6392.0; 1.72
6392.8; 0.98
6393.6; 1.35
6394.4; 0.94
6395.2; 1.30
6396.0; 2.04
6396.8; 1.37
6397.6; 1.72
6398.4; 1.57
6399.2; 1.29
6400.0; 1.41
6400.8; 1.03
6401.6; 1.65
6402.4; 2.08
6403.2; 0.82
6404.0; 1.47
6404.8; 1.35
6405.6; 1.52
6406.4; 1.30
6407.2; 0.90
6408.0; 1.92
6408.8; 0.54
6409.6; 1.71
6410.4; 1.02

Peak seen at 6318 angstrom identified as [O III]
